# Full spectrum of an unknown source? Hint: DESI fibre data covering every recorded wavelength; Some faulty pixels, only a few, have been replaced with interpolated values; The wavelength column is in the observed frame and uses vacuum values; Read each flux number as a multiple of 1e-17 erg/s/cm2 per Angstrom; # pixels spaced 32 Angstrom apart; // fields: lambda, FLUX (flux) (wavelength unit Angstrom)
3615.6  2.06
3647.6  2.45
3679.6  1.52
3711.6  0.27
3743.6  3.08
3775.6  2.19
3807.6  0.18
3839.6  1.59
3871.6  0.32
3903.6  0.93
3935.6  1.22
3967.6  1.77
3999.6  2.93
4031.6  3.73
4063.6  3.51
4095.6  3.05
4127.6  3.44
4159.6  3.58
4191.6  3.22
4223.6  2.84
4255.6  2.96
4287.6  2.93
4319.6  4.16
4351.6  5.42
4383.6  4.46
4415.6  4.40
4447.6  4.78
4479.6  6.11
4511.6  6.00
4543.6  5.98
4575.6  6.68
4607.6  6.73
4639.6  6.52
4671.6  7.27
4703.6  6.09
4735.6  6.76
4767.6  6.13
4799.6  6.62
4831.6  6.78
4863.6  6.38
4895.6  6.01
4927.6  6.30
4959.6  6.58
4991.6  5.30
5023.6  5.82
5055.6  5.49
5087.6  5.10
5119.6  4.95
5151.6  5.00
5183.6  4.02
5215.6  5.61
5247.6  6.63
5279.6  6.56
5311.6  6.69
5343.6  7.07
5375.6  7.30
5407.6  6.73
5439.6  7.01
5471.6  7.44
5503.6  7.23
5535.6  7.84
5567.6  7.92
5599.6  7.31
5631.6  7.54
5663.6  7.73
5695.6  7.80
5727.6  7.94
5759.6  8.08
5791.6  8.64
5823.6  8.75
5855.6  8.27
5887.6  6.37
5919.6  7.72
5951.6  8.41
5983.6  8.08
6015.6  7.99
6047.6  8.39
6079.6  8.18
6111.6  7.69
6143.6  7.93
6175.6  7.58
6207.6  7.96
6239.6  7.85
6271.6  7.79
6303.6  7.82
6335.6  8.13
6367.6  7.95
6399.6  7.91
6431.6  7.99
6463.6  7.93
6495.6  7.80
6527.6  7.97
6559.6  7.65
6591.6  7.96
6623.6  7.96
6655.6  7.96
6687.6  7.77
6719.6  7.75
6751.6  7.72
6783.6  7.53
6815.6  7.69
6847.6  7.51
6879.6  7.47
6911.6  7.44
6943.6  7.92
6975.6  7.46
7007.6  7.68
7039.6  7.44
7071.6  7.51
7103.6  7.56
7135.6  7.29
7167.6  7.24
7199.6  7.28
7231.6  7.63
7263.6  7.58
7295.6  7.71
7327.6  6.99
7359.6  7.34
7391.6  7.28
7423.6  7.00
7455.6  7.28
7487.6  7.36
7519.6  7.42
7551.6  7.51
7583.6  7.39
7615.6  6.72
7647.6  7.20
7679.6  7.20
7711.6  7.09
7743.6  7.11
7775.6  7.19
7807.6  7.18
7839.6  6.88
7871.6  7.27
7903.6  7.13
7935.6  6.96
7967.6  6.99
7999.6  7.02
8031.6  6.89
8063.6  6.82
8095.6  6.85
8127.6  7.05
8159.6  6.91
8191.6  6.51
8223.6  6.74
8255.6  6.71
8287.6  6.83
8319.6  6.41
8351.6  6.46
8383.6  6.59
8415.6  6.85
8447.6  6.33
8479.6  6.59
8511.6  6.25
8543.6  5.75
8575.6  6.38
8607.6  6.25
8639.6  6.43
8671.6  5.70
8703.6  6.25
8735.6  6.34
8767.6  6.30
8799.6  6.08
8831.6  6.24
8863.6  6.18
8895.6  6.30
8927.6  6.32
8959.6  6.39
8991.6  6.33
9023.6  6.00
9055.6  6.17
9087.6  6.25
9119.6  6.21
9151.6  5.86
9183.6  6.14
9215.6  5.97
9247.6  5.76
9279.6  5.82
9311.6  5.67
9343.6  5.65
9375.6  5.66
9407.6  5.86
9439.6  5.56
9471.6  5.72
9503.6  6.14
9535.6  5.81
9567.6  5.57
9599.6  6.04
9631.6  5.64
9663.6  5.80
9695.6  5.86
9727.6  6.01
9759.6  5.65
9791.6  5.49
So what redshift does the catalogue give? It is 0.00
